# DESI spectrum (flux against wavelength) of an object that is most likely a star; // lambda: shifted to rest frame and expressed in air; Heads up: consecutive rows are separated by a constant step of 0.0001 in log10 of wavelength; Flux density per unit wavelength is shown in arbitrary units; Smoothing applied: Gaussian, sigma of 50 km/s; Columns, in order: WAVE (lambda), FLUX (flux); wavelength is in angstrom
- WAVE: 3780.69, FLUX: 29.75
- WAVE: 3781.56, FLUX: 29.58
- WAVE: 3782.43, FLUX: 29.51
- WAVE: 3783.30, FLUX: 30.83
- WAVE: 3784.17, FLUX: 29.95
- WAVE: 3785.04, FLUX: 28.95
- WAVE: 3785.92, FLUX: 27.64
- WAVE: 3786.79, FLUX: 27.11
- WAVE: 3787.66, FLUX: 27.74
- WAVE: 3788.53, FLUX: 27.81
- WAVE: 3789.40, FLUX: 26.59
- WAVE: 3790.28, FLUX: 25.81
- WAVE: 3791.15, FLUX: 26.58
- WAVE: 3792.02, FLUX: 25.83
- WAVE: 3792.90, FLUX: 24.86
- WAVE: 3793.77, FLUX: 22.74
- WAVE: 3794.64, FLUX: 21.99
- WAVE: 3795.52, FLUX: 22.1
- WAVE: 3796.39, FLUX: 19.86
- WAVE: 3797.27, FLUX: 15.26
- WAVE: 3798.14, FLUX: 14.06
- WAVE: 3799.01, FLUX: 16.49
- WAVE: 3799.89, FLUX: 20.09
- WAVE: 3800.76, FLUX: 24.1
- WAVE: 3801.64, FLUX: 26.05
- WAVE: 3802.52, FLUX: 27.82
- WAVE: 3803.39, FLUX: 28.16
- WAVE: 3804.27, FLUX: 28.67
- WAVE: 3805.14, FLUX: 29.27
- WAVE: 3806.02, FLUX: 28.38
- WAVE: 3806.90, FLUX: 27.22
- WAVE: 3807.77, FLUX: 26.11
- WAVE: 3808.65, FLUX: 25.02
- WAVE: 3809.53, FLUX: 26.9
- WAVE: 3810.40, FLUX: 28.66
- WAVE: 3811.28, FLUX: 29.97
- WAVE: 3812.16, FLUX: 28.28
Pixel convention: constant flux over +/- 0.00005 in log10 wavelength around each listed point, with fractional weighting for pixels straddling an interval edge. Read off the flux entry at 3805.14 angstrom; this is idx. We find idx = 29.27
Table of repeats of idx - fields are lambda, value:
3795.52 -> 22.1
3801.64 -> 26.05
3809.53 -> 26.9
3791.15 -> 26.58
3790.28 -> 25.81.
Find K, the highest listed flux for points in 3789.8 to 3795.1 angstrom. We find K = 26.58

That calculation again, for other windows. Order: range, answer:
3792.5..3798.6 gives 24.86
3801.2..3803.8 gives 28.16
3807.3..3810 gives 26.9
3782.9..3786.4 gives 30.83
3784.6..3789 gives 28.95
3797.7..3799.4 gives 16.49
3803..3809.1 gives 29.27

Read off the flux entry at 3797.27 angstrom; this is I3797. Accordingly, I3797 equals 15.26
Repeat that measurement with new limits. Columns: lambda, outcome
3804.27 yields 28.67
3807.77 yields 26.11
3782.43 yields 29.51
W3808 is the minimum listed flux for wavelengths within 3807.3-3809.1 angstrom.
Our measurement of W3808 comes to 25.02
